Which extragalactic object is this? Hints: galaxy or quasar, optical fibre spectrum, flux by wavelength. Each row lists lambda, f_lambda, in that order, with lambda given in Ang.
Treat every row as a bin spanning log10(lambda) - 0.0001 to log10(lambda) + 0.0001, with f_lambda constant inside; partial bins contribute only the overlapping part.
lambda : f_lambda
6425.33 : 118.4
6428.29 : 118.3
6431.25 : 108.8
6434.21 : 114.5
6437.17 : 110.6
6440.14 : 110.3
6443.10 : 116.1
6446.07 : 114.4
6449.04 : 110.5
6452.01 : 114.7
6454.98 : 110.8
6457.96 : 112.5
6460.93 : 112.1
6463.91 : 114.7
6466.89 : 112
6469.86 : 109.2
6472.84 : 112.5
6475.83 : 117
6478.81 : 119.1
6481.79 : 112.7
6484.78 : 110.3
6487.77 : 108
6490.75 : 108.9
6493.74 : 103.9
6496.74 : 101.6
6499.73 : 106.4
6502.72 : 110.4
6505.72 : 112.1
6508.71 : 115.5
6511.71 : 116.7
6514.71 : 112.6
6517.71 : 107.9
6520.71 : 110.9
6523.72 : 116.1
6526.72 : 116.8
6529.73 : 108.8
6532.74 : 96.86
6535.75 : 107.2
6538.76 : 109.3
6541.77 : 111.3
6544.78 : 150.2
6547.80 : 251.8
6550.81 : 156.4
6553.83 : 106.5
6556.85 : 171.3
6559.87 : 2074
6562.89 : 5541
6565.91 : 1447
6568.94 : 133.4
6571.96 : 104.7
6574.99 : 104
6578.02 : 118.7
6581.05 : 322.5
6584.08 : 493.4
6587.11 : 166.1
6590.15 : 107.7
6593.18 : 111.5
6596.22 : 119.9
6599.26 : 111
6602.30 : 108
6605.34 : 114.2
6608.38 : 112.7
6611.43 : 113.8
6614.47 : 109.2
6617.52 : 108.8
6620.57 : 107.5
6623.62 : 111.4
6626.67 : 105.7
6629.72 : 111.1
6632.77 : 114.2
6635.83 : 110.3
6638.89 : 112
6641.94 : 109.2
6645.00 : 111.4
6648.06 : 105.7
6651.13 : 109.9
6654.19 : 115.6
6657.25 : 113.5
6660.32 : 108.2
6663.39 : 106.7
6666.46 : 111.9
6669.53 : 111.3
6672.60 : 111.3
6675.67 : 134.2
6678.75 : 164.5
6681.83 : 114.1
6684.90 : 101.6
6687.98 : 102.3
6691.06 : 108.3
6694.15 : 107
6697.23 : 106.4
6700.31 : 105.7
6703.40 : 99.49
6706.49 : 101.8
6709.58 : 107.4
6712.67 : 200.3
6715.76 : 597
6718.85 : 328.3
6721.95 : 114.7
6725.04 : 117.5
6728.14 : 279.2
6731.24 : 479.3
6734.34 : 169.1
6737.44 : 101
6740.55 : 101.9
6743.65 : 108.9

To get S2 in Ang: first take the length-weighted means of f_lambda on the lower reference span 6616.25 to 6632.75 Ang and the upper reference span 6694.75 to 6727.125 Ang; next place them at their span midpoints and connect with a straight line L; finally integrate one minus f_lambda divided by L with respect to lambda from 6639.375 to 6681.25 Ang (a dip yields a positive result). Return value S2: 7.47 Ang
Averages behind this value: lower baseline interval 109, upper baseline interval 187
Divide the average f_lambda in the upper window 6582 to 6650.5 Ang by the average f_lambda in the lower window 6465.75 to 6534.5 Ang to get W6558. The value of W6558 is 1.19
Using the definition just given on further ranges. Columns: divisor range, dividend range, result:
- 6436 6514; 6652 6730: 1.36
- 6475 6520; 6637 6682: 1.05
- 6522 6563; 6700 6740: 0.44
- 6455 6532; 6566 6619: 1.66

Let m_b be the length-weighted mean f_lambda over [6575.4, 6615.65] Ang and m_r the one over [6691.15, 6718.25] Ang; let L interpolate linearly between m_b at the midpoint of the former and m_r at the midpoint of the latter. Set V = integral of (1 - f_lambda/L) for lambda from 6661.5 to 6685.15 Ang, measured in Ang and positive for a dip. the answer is 7.34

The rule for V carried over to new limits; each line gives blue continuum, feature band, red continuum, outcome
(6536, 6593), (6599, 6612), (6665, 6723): 9.93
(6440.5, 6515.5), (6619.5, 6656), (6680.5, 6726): 9.12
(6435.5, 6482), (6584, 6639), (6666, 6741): 8.19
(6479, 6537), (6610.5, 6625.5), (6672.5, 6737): 3.90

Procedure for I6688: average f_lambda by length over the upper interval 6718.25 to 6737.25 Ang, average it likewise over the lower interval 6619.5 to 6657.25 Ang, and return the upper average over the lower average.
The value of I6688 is 2.1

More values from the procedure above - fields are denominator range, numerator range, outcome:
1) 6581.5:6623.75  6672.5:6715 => 0.86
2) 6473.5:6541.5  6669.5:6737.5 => 1.59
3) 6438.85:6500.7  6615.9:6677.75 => 1.01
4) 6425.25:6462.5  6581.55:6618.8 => 1.35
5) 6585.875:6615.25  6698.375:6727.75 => 1.70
